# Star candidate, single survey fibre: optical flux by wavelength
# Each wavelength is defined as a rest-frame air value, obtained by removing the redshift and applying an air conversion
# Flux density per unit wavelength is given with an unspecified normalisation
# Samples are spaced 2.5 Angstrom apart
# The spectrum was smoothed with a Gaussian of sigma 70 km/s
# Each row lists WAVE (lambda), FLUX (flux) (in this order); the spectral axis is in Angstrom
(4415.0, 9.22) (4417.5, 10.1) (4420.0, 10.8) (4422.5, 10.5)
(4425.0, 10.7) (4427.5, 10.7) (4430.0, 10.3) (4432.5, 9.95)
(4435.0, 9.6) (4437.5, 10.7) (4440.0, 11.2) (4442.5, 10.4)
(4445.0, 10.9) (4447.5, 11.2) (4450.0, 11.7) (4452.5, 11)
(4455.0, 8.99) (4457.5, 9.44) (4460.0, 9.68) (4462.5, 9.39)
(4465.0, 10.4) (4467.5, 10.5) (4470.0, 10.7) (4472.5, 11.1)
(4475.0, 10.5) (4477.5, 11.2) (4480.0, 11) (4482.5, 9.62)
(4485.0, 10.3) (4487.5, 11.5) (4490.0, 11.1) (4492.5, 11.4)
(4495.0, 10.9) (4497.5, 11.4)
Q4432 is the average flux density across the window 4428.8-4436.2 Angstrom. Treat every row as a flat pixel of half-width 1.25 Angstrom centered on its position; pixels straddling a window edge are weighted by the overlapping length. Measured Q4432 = 9.95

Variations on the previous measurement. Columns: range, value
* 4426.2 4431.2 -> 10.5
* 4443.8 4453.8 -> 11.2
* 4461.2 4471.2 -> 10.2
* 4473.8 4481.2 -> 10.9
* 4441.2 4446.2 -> 10.7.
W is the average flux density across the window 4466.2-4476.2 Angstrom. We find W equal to 10.7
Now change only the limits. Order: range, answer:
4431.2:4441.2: 10.4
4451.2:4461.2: 9.79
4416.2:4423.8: 10.5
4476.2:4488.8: 10.7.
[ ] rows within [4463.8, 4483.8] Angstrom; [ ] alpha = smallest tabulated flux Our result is 9.62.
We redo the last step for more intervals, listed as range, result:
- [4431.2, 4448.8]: 9.6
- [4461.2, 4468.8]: 9.39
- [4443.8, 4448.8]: 10.9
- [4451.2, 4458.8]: 8.99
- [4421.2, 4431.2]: 10.3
